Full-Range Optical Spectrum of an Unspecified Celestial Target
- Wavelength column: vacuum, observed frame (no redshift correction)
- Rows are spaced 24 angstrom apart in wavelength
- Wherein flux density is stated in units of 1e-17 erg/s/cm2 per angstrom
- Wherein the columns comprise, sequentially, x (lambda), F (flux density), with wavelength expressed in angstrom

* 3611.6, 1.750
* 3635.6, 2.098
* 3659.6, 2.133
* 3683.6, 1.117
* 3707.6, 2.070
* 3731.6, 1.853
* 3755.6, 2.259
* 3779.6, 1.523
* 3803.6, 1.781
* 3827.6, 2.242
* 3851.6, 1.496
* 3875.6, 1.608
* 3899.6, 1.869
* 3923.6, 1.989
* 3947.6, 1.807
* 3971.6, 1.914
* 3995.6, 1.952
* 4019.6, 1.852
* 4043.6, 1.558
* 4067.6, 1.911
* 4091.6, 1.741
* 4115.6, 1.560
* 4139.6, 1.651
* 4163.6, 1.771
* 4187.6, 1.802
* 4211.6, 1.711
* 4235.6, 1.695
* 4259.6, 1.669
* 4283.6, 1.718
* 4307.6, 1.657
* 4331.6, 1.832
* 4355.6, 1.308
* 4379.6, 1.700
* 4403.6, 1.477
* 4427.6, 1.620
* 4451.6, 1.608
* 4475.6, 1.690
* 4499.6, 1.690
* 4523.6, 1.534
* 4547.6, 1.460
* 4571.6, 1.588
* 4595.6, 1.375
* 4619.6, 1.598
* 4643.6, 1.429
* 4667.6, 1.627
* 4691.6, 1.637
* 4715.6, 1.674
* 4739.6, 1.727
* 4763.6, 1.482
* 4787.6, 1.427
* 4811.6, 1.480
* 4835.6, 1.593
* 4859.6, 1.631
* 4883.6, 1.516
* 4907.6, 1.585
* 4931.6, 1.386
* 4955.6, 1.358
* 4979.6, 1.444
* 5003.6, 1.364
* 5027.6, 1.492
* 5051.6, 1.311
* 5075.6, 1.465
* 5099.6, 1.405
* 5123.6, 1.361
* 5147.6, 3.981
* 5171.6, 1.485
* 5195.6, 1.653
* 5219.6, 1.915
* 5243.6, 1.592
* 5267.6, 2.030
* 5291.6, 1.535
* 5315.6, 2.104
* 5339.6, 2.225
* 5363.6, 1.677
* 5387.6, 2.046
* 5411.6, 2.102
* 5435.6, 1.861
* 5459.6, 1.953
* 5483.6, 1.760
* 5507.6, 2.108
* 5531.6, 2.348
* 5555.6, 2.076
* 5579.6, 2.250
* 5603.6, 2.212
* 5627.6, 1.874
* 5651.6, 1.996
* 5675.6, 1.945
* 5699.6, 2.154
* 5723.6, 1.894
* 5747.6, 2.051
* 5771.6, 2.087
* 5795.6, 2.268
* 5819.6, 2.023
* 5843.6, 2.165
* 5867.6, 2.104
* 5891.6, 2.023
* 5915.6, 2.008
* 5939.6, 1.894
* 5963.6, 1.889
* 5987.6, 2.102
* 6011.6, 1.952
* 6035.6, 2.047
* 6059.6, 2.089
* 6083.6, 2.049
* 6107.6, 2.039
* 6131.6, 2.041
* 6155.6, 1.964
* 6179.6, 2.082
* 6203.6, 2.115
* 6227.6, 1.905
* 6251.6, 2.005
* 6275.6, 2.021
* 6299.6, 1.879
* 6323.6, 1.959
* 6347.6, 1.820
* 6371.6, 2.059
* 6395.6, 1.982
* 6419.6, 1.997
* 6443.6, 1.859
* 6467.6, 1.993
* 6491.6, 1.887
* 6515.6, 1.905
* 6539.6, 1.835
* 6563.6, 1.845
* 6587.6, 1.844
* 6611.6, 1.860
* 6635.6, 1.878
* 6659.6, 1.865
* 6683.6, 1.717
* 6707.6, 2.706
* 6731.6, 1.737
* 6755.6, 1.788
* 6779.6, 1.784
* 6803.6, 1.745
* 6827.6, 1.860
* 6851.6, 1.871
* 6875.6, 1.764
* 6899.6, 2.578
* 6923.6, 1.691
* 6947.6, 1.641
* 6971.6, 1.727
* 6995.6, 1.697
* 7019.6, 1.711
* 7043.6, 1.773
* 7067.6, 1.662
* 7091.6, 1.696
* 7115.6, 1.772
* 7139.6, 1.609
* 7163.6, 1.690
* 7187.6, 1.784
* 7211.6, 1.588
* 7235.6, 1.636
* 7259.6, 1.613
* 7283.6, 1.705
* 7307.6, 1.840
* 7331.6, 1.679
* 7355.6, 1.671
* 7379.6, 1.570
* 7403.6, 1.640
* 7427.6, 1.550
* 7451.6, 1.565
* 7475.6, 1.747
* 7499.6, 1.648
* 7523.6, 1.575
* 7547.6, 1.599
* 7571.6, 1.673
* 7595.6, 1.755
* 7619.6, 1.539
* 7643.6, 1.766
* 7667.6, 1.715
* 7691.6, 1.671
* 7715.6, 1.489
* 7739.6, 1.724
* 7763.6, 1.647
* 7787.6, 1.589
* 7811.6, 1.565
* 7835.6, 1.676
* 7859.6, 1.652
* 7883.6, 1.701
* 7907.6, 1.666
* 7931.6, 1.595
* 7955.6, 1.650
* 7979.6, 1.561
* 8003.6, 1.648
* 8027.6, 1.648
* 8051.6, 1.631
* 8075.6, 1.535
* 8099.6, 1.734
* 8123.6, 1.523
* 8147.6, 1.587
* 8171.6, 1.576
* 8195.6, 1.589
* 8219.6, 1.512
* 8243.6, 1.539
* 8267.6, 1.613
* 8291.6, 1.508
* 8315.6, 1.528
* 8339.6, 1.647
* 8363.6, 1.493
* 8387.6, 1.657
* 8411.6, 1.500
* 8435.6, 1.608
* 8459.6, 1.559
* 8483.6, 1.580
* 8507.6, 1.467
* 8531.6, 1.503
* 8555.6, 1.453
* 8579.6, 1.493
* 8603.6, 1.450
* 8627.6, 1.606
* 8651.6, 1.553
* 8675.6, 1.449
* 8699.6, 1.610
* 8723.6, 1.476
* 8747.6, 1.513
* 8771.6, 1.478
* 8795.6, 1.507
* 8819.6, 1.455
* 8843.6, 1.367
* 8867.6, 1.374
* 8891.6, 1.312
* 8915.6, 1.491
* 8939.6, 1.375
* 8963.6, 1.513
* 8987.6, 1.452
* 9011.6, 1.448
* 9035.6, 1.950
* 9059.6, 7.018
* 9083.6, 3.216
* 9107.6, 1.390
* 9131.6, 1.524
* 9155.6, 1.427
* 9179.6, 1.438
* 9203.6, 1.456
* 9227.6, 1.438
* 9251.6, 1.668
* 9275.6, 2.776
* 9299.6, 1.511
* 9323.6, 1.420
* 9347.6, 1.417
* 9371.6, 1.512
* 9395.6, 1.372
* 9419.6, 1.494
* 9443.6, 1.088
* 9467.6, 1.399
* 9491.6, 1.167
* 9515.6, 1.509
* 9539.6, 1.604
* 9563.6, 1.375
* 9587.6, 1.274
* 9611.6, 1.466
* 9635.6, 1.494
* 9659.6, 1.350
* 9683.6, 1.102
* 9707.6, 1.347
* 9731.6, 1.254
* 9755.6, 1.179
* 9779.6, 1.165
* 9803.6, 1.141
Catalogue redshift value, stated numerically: 0.38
